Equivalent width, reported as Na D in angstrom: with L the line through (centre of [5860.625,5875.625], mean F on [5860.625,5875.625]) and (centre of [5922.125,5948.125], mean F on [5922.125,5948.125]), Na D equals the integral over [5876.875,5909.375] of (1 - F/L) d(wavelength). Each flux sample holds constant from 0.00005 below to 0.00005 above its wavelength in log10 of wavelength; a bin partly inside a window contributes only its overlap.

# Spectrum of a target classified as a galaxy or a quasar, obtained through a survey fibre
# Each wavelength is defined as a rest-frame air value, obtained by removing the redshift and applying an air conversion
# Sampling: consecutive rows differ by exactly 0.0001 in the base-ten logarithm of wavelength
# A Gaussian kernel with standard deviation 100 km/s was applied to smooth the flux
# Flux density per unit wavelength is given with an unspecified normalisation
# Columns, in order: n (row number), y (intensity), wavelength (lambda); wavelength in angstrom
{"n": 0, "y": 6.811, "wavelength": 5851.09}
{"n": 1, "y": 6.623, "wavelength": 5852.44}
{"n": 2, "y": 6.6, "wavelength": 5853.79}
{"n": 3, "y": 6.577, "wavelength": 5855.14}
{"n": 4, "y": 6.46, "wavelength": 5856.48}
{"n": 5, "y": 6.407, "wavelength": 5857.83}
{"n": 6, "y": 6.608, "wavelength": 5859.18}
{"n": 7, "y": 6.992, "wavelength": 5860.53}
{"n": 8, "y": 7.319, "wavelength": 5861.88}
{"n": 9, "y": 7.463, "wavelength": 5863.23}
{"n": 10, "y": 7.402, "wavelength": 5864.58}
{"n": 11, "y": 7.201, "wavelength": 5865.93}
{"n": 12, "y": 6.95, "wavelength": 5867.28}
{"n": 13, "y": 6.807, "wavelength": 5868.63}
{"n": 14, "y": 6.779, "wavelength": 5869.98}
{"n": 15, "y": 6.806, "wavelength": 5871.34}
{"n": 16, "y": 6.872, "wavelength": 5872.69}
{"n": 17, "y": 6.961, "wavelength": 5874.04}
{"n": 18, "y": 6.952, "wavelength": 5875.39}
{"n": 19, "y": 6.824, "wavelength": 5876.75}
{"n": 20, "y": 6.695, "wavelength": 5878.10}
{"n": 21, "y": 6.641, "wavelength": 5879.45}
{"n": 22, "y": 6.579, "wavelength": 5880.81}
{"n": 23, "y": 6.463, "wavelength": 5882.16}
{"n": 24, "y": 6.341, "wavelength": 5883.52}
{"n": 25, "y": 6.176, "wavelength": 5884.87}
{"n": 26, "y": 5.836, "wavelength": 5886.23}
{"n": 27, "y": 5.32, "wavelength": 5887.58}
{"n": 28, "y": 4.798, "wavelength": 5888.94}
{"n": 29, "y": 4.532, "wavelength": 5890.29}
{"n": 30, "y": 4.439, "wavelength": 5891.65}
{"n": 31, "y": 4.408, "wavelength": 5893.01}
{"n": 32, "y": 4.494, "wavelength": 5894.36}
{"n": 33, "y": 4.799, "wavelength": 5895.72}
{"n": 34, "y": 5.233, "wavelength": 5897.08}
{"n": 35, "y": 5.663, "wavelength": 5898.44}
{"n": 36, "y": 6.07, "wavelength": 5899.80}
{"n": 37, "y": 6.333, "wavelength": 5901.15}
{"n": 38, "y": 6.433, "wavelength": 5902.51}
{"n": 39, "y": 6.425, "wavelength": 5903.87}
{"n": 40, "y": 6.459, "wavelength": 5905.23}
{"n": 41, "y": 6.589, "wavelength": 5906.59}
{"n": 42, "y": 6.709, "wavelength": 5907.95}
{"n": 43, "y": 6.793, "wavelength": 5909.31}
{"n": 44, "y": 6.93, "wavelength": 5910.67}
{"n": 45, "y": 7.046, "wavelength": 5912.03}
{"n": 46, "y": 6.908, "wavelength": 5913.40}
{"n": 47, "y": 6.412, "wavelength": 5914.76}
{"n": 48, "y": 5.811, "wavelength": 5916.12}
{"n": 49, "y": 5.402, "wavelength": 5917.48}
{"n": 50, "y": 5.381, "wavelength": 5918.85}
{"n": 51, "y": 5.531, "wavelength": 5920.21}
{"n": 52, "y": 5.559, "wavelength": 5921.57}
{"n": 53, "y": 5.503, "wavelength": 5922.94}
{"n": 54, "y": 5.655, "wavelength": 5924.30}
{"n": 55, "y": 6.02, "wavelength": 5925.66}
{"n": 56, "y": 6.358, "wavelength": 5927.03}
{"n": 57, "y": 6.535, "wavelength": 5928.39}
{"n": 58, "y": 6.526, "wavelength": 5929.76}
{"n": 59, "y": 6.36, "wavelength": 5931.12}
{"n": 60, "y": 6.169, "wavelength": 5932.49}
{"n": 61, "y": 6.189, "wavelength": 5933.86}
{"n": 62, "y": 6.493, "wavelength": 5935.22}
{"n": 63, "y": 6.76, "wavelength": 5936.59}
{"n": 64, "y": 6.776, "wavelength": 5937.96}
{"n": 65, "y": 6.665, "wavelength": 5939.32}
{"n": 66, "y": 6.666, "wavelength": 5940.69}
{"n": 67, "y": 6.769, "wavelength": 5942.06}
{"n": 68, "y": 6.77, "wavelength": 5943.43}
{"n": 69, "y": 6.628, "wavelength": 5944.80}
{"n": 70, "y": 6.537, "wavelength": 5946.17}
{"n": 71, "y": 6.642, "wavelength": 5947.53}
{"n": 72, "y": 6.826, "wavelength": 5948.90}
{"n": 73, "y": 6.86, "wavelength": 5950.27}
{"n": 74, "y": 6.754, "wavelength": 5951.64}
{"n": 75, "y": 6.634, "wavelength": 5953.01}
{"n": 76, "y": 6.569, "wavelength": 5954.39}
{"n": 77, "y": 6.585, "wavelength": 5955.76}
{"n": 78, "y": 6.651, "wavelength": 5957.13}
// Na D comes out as 4.6 angstrom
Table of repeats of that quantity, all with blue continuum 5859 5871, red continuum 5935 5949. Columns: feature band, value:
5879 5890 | 1.6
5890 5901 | 3.0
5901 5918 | 0.9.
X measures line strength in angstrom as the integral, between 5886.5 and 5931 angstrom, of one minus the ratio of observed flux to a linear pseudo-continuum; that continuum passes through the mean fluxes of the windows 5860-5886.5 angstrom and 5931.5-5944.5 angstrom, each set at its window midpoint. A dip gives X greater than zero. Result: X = 5.51 angstrom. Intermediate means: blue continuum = 6.82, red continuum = 6.58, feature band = 5.85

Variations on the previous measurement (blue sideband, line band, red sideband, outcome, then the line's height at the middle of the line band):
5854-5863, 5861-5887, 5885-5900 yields -3.5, 5.98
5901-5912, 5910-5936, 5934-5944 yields 2.0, 6.65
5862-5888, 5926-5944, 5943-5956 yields 0.4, 6.69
